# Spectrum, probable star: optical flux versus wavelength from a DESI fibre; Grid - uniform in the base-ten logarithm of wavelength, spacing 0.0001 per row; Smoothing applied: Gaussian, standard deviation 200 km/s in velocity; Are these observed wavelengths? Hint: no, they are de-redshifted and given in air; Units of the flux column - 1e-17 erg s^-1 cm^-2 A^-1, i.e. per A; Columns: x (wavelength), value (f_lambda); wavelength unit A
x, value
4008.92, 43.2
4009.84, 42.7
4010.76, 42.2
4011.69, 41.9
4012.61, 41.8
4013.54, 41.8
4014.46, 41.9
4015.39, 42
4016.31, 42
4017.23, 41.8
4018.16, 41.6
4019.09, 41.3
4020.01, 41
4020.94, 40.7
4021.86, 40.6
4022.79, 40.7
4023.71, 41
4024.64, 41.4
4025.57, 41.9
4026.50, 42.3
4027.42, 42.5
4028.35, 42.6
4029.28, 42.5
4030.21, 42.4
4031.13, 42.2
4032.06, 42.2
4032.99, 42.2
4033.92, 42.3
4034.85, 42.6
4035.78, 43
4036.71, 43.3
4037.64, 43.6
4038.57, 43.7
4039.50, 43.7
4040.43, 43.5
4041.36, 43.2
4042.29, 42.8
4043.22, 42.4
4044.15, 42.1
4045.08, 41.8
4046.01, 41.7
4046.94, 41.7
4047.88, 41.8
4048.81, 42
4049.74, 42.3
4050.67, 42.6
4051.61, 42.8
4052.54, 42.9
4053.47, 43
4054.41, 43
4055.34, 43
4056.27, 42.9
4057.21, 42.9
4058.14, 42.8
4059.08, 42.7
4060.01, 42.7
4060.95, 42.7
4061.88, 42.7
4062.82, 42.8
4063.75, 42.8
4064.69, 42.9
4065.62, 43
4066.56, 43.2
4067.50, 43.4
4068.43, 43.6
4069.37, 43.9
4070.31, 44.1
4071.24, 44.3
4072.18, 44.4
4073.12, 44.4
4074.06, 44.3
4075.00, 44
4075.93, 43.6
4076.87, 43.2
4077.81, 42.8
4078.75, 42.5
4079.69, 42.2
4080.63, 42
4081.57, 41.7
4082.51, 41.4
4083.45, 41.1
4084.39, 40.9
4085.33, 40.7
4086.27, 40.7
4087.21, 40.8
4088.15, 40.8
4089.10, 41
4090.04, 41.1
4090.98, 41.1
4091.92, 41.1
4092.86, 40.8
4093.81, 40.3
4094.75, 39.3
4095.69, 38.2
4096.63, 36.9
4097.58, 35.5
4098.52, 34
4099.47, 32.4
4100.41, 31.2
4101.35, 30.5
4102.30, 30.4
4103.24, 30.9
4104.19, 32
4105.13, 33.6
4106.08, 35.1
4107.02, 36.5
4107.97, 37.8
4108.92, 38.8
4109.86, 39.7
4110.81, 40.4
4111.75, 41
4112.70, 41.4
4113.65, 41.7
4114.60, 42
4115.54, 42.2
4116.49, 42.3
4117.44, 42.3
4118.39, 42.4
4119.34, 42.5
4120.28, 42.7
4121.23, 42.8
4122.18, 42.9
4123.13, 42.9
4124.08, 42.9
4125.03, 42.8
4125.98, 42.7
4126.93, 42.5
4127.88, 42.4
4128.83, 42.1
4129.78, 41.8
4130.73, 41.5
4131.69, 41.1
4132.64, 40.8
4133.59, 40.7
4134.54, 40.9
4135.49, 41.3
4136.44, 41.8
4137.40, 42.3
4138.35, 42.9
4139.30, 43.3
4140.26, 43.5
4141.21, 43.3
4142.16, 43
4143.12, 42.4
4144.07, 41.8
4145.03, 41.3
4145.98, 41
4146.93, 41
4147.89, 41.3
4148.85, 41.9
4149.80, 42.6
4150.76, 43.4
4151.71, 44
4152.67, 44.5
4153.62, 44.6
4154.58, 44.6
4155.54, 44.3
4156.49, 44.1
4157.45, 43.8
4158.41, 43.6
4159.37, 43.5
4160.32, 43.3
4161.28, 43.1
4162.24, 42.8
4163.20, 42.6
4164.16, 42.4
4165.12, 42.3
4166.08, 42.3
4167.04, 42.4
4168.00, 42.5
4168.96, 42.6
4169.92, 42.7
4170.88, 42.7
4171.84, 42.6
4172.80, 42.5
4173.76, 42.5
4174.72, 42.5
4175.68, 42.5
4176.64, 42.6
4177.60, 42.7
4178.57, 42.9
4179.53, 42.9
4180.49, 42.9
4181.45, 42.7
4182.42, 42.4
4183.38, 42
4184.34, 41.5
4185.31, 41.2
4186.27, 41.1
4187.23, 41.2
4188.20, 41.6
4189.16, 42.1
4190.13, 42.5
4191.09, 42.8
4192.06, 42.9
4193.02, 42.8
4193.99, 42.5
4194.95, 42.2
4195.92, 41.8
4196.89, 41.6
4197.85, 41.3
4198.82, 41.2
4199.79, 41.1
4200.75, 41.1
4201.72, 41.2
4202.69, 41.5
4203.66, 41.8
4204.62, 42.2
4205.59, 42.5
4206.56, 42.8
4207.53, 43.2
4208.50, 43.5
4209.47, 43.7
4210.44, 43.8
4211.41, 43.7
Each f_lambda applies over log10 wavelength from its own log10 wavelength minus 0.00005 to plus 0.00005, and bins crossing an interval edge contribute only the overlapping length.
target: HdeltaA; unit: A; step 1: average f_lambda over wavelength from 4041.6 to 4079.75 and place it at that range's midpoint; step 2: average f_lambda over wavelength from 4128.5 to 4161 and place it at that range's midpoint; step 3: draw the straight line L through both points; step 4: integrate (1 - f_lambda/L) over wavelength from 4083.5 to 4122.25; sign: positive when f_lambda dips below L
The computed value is 3.7 A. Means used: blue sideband 43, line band 38.7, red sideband 42.6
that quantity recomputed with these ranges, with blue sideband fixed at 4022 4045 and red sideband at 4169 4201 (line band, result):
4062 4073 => -0.3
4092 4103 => 1.8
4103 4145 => 1.3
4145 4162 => -0.4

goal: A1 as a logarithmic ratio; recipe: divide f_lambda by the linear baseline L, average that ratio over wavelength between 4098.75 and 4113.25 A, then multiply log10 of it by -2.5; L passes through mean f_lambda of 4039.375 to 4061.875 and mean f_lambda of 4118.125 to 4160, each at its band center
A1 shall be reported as 0.20 mag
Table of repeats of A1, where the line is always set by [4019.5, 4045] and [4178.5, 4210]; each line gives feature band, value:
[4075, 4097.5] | 0.032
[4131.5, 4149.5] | 0.007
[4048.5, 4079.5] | -0.022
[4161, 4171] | -0.009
